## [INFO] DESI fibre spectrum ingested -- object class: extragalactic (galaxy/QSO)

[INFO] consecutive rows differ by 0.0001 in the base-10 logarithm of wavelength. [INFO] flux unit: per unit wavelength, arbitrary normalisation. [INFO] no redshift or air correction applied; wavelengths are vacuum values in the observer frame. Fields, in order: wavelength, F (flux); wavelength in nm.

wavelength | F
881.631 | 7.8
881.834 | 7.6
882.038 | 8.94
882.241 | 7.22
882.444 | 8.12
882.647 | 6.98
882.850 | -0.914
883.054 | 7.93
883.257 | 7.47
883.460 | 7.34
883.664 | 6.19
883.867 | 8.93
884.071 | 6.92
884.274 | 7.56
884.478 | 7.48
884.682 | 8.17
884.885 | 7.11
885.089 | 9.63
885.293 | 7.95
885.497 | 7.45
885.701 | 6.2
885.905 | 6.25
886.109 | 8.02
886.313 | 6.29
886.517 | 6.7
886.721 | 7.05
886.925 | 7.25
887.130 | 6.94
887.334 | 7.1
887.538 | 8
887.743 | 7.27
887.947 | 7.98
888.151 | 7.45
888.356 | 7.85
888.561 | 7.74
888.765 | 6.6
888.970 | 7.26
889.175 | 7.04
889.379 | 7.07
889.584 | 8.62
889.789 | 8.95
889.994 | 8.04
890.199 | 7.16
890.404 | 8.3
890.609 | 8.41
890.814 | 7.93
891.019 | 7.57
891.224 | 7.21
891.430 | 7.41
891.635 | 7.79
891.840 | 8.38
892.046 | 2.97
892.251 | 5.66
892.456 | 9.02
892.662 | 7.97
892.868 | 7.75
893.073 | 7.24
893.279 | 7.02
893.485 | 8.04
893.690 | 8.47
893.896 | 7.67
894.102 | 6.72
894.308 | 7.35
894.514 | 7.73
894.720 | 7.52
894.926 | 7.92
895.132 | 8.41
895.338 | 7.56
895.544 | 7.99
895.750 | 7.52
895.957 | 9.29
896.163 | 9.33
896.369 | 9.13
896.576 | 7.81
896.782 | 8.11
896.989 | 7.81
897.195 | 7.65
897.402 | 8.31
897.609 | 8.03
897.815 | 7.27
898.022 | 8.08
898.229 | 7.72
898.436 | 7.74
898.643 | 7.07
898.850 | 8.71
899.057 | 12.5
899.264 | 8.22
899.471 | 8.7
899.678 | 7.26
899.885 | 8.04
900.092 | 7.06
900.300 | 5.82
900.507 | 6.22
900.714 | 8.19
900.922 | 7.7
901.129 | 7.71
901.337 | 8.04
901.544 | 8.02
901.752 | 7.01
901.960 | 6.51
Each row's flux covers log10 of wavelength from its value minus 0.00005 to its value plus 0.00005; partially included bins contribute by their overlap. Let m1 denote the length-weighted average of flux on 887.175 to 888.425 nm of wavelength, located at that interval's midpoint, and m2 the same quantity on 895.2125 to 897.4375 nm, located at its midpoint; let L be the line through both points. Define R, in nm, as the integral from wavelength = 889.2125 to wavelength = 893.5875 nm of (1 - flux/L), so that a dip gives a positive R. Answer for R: 0.17 nm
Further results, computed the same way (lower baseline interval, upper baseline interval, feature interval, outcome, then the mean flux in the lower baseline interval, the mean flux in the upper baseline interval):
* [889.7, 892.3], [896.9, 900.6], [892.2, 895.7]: -0.04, 7.39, 7.91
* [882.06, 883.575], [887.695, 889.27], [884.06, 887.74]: -0.21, 6.45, 7.4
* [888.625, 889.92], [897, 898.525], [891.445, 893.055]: 0.12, 7.61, 7.83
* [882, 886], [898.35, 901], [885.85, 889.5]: 0.04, 7.12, 7.94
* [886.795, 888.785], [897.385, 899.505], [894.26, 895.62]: 0.05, 7.45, 8.39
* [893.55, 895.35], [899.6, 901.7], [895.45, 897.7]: -0.20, 7.72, 7.4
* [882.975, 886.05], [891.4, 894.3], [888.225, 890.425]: -0.08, 7.51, 7.29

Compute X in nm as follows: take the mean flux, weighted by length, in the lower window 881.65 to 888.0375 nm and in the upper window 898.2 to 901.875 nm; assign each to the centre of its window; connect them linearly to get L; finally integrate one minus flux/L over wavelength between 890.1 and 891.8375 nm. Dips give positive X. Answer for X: -0.07 nm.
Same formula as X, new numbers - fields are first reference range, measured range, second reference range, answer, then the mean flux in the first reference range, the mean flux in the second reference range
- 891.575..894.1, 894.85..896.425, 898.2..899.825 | -0.11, 7.3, 8.51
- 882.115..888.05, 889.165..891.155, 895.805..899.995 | -0.09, 7.13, 8.33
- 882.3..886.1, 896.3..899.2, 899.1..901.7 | -0.26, 7.07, 7.69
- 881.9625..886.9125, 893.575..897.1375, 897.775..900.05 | 0.00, 7.12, 8.3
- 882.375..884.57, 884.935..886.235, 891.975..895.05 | -0.13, 6.71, 7.32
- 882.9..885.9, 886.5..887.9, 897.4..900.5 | 0.05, 7.4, 7.97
